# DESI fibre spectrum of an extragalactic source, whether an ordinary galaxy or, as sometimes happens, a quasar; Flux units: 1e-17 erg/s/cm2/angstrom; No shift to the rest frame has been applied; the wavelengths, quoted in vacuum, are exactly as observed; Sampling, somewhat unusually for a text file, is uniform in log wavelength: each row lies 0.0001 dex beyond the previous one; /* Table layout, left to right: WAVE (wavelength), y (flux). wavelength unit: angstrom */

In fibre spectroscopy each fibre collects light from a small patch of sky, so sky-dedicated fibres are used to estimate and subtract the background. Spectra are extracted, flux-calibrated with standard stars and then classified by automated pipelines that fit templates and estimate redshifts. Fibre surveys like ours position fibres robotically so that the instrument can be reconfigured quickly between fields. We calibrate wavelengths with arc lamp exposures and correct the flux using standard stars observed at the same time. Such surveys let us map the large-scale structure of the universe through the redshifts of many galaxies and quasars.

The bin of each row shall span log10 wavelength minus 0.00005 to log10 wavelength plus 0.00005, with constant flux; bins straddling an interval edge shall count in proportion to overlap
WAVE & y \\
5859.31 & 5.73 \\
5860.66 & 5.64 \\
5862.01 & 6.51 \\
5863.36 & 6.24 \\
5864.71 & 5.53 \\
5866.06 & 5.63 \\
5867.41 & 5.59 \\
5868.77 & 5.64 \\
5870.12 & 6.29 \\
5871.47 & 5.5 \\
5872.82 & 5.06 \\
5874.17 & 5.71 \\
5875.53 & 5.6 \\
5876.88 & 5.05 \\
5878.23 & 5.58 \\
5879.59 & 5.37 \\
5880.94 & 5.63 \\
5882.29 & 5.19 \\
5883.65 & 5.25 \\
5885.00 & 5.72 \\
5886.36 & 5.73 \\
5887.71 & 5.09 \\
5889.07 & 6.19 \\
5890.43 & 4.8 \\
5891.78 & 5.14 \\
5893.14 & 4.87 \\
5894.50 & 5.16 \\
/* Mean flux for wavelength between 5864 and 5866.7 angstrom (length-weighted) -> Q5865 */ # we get 5.59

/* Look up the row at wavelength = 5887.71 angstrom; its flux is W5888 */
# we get 5.09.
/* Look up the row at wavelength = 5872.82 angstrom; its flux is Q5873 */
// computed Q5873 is 5.06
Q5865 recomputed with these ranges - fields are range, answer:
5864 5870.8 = 5.74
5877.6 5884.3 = 5.4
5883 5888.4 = 5.45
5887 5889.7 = 5.63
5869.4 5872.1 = 5.9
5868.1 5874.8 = 5.65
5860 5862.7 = 6.08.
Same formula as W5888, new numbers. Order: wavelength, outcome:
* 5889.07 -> 6.19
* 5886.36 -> 5.73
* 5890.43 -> 4.8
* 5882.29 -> 5.19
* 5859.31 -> 5.73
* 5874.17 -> 5.71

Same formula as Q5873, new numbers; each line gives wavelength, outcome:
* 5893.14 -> 4.87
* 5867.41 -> 5.59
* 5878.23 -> 5.58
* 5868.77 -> 5.64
